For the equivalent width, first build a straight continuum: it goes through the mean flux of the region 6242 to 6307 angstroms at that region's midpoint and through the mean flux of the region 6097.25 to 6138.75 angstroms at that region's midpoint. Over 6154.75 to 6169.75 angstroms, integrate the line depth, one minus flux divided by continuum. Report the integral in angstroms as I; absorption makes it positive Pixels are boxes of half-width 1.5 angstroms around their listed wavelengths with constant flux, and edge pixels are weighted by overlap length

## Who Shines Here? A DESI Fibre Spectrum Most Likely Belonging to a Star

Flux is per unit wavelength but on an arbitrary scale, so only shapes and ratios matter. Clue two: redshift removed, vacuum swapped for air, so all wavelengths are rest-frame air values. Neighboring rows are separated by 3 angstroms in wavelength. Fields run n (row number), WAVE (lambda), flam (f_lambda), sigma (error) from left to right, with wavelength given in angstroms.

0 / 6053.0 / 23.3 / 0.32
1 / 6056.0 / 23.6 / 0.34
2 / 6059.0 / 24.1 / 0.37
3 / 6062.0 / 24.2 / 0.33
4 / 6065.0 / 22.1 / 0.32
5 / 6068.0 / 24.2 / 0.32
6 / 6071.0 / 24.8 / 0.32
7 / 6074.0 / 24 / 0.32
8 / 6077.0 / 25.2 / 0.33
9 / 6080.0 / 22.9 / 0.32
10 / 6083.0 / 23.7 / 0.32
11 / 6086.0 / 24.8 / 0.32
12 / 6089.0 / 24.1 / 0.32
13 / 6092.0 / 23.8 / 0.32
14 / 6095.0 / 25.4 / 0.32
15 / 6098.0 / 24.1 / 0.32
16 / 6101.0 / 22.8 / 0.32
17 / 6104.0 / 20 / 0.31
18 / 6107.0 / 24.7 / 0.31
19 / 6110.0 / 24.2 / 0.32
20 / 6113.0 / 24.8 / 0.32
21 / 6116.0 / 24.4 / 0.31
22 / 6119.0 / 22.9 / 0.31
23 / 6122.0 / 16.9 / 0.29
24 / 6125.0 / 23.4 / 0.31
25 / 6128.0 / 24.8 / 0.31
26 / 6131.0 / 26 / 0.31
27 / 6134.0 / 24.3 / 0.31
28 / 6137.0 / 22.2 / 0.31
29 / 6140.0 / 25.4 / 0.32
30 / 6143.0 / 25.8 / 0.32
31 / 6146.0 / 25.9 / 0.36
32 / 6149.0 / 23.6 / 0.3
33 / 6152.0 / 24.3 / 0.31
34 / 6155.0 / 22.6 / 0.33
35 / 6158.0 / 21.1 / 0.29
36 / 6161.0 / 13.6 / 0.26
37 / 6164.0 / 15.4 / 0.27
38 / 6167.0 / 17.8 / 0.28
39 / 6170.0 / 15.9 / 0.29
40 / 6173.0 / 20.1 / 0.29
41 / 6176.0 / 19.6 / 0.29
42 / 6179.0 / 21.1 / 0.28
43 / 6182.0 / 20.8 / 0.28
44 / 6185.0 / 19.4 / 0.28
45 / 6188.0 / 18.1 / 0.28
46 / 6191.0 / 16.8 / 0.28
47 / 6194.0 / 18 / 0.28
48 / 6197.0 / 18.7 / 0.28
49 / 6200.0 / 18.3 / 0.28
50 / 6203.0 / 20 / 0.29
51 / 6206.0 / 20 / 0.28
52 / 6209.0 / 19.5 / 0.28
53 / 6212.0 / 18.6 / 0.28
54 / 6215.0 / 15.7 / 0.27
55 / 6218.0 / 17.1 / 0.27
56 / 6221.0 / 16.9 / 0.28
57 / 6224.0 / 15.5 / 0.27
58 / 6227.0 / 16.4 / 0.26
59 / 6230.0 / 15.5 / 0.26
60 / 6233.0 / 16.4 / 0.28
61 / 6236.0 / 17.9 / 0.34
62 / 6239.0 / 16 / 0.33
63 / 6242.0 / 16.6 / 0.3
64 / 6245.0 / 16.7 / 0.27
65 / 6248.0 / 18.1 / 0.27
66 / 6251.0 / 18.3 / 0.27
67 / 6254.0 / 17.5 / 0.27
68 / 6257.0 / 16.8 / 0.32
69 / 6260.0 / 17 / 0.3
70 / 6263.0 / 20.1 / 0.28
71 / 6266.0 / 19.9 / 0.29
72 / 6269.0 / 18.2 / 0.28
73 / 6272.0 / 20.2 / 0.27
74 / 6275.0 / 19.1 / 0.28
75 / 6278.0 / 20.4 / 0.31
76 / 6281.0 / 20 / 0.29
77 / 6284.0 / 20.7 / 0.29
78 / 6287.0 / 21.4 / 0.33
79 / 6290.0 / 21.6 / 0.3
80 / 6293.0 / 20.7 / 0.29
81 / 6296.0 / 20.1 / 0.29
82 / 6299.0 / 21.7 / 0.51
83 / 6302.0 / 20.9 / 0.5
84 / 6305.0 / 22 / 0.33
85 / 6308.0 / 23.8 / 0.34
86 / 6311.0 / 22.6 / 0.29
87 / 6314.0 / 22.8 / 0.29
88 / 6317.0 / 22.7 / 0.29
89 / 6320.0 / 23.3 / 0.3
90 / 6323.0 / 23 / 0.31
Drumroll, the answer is 3.2 angstroms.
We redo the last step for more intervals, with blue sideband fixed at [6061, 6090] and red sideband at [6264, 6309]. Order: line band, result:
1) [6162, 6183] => 3.70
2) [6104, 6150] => -1.29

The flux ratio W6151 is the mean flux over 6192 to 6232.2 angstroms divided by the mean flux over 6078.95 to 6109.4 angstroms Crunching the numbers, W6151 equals 0.7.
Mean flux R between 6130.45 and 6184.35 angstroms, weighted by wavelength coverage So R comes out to 21.3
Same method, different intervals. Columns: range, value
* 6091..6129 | 23.2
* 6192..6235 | 17.6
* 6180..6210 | 19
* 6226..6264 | 17.1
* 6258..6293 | 19.9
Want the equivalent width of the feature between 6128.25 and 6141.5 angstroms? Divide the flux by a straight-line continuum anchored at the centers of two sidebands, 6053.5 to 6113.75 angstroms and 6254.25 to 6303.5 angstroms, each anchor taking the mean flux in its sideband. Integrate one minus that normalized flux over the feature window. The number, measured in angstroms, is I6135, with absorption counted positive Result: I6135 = -1.0 angstroms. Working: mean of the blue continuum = 23.9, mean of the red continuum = 19.9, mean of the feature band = 24.5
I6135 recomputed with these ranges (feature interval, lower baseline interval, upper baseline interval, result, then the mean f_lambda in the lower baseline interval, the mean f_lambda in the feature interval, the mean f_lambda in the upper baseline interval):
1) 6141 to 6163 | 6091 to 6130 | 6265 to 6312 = 0.4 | 23.3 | 22.3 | 20.8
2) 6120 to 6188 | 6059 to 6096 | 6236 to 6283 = 1.3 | 24.1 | 21.3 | 18.3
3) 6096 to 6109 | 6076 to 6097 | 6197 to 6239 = 0.2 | 24.2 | 23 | 17.5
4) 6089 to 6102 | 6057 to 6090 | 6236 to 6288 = -0.4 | 24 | 24.1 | 18.6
